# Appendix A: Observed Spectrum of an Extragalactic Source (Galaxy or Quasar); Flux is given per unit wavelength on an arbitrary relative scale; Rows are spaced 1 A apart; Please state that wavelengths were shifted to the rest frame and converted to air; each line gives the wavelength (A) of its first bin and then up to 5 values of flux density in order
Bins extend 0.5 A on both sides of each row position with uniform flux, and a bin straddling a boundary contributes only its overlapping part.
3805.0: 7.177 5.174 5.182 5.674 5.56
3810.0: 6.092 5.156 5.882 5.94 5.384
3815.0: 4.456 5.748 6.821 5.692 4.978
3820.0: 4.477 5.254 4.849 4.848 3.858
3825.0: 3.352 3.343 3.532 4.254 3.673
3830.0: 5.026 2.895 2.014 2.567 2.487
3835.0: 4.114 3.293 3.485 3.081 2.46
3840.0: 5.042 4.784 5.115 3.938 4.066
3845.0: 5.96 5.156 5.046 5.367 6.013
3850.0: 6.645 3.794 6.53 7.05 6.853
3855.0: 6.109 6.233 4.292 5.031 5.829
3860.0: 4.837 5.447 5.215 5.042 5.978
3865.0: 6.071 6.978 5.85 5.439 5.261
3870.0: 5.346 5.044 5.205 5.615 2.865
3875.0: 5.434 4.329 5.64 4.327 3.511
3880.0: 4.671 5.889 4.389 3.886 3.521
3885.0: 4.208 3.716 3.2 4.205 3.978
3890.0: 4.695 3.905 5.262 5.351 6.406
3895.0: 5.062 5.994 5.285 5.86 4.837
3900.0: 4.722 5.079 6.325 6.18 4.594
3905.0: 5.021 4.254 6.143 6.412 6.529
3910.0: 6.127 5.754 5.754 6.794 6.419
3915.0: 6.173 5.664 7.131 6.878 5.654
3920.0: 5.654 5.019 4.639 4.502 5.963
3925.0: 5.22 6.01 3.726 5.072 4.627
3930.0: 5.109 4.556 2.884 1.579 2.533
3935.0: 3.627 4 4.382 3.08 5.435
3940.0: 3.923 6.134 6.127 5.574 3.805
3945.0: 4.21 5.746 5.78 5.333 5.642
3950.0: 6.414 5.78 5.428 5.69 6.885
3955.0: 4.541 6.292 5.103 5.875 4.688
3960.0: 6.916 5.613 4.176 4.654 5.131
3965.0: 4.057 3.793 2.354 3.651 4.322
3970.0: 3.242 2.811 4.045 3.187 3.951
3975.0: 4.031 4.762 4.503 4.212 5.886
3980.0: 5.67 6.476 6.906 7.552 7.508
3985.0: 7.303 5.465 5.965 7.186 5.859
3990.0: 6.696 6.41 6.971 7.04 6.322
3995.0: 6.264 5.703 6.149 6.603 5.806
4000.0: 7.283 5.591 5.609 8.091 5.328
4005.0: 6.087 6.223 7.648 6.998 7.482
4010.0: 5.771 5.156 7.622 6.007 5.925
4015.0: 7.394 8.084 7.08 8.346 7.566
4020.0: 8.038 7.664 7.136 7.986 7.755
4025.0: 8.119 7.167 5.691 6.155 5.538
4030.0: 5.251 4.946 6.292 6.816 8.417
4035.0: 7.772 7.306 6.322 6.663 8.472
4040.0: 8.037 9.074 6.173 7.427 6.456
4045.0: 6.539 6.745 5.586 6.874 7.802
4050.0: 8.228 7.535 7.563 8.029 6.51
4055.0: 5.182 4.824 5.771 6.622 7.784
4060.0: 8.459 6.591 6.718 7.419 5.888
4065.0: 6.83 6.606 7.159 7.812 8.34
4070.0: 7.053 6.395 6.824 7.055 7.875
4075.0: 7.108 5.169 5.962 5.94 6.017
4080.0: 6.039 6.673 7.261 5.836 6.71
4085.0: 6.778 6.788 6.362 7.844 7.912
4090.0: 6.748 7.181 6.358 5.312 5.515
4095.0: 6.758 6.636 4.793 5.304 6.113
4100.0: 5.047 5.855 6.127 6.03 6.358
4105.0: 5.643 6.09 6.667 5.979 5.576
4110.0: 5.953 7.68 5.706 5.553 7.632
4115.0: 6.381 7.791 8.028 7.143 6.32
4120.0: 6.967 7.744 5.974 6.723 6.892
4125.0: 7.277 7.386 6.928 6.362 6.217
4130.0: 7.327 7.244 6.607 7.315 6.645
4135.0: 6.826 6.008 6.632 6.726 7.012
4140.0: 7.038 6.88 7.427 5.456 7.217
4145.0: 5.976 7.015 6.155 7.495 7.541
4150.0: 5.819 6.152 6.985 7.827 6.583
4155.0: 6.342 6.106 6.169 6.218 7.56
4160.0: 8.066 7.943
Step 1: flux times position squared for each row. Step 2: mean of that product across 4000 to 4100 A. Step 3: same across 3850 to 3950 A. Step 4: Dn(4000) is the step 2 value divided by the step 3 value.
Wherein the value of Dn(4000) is 1.43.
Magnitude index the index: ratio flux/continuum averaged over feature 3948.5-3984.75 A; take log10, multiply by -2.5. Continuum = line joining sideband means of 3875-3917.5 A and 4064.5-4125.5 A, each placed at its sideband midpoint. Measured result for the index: 0.12 mag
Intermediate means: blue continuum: 5.17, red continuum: 6.56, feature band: 5.06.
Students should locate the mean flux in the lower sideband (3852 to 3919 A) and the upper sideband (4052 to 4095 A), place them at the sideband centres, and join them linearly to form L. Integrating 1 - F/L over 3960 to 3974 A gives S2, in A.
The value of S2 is 4.5 A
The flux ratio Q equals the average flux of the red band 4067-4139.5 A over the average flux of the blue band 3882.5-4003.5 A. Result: 1.26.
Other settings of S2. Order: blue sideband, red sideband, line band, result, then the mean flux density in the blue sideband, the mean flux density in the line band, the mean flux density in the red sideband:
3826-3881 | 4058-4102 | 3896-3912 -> -1.1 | 4.81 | 5.56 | 6.62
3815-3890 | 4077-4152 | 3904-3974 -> 4.3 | 4.73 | 4.99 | 6.56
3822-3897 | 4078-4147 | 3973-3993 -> -1.1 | 4.72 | 5.92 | 6.56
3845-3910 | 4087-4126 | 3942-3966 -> 1.2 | 5.22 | 5.35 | 6.47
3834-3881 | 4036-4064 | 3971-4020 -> 1.8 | 5.05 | 6.23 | 7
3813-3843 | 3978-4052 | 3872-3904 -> 1.6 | 4.19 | 4.79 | 6.8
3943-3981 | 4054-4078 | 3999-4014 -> -2.1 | 4.85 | 6.45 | 6.74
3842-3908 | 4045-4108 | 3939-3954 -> 0.6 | 5.15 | 5.45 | 6.59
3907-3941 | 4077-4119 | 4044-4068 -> -3.1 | 5.09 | 6.85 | 6.39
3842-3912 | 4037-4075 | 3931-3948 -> 4.4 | 5.2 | 4.34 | 7.04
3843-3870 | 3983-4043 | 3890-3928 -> 2.8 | 5.58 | 5.56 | 6.81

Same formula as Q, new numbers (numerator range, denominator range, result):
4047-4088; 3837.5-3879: 1.31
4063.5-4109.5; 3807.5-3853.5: 1.38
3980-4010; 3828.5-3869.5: 1.34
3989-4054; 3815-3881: 1.43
